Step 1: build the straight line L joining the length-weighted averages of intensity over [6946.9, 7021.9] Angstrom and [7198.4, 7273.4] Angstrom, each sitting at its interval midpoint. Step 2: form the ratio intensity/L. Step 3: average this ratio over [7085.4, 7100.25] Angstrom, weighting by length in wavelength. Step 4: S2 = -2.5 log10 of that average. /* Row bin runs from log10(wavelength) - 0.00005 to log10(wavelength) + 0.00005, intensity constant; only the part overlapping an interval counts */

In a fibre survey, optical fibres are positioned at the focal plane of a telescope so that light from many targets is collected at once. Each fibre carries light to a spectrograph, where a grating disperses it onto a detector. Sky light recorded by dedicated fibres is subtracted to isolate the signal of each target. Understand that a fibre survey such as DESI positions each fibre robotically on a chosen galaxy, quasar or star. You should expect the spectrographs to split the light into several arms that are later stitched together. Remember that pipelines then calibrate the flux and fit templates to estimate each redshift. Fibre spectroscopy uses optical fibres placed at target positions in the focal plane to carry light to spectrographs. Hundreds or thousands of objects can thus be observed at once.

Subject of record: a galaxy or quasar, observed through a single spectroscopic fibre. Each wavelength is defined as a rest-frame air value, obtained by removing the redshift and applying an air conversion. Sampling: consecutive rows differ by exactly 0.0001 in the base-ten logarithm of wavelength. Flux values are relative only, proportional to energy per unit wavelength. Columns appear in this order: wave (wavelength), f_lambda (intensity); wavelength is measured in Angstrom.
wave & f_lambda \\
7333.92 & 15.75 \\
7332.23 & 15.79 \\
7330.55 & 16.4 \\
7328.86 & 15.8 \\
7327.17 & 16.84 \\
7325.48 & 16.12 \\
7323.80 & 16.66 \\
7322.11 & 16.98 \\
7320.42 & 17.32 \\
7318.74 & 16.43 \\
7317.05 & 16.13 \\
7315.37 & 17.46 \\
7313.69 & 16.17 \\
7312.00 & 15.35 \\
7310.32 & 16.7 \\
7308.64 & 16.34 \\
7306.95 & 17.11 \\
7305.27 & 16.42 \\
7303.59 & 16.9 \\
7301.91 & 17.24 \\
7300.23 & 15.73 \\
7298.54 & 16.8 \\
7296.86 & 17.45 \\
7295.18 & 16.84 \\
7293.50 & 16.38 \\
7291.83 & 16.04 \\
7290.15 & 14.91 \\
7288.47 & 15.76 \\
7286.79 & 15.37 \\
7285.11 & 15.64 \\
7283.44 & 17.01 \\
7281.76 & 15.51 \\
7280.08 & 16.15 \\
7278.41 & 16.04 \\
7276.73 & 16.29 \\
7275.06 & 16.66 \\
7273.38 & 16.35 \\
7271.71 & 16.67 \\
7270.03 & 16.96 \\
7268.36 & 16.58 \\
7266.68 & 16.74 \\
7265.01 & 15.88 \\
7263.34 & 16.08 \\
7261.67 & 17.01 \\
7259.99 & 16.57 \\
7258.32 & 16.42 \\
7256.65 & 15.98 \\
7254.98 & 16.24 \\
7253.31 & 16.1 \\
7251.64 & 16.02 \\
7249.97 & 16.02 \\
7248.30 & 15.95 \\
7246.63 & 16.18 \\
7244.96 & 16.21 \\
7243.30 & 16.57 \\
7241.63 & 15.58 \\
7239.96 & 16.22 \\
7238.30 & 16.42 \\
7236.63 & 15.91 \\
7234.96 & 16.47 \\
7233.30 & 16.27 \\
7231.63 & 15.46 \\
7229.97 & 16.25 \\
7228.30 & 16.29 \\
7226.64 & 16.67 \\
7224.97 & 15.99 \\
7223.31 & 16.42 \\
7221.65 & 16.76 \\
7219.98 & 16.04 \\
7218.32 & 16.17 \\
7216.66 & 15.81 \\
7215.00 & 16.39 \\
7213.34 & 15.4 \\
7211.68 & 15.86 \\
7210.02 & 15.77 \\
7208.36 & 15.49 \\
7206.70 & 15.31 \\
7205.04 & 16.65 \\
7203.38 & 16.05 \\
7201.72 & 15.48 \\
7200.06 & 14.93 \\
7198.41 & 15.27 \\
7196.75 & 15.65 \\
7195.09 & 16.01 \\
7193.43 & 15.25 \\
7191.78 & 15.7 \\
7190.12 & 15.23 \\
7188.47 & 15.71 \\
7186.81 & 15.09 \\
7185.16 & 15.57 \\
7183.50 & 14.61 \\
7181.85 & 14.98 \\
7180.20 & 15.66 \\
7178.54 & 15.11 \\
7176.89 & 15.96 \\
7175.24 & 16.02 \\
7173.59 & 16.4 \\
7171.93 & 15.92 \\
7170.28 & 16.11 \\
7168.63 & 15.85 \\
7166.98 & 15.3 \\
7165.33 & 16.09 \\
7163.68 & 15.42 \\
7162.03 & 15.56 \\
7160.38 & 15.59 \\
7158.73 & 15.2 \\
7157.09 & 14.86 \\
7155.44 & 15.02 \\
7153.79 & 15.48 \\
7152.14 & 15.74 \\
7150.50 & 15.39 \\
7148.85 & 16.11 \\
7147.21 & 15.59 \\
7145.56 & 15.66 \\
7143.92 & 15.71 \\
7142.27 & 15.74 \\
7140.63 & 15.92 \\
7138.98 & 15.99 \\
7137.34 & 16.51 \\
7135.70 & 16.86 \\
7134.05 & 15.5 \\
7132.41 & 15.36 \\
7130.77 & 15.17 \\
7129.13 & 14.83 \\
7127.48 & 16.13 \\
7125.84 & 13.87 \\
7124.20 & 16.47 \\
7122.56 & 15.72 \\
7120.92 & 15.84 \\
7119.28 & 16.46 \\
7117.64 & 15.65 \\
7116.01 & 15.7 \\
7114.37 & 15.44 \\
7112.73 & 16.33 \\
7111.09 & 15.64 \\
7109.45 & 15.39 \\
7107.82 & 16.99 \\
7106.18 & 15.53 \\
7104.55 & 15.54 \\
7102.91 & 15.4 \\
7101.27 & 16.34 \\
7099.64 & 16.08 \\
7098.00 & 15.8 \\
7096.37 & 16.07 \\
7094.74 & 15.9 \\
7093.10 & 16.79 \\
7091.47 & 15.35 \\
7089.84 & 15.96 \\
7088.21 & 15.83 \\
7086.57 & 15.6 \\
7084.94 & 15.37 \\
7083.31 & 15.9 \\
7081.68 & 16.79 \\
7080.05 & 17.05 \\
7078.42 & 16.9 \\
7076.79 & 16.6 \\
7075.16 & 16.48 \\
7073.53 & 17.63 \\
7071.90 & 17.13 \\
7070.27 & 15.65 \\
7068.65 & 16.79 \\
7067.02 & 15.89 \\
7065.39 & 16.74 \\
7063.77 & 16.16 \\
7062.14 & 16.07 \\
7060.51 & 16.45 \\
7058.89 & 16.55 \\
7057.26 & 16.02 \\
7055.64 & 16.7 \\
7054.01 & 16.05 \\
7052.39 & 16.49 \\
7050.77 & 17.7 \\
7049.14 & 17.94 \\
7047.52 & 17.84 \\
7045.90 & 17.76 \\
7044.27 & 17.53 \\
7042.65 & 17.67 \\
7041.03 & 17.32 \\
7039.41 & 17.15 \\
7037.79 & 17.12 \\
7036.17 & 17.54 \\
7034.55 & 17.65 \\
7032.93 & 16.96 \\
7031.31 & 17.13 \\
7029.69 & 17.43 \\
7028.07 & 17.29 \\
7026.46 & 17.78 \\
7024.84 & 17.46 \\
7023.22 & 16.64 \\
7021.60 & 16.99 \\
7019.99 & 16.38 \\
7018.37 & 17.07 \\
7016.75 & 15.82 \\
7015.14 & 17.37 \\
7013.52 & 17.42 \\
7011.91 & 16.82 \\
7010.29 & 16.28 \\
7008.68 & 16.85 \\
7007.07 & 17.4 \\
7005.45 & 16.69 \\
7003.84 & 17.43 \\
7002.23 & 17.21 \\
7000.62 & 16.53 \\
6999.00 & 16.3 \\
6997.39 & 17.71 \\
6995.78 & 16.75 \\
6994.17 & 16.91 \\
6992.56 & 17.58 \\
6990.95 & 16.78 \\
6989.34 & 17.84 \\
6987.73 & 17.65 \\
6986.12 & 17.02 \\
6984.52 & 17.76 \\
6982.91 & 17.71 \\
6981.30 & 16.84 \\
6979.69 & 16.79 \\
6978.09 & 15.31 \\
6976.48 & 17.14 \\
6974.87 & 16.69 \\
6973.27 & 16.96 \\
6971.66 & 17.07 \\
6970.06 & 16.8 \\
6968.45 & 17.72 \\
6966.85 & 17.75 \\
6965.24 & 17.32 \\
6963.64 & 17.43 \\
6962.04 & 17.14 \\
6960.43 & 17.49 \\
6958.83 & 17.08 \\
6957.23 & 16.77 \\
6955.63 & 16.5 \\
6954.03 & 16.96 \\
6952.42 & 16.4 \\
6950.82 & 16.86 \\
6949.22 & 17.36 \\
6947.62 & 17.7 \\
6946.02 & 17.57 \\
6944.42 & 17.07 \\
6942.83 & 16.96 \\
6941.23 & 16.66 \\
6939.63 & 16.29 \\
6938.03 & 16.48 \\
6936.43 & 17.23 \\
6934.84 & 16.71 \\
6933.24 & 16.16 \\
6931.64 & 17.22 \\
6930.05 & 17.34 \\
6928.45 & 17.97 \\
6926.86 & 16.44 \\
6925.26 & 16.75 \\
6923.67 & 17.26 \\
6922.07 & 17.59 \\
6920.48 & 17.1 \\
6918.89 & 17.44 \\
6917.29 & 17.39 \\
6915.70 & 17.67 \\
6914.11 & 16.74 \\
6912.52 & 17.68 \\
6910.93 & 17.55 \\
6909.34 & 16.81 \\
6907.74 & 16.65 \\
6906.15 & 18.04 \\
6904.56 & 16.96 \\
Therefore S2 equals 0.05 mag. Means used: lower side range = 17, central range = 15.9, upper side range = 16.1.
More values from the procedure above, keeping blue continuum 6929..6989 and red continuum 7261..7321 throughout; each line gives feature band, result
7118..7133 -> 0.08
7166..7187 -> 0.07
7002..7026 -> 0.00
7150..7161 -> 0.09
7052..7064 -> 0.04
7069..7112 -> 0.04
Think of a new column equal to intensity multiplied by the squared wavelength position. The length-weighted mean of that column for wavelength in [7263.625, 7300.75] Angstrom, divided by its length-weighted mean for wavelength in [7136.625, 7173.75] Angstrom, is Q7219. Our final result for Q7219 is 1.1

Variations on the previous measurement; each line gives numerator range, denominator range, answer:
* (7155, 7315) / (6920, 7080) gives 1.01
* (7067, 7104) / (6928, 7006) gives 0.98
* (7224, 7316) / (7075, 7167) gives 1.07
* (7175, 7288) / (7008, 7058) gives 0.99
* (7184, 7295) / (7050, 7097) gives 1.03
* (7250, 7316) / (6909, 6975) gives 1.05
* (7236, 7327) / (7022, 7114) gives 1.05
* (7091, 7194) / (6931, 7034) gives 0.96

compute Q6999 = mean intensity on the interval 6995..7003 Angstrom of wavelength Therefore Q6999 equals 16.9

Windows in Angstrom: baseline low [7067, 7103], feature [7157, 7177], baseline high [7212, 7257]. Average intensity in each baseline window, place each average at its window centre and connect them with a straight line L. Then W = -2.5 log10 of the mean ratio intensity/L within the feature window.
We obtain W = 0.03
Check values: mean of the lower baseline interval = 16.3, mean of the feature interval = 15.7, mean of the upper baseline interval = 16.1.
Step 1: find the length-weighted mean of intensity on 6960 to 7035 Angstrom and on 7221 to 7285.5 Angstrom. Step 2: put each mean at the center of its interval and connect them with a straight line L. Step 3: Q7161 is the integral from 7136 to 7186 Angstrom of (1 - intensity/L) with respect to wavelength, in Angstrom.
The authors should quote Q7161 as 2.8 Angstrom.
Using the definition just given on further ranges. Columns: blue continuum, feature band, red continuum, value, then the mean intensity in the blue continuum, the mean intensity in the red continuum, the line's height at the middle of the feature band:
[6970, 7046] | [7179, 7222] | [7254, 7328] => 2.6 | 17.1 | 16.4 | 16.6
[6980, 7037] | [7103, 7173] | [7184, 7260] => 3.0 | 17.1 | 15.9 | 16.4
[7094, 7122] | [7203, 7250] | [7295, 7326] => 0.7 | 15.9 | 16.6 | 16.3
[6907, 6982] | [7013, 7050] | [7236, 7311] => -0.9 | 17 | 16.3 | 16.8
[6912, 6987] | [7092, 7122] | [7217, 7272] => 1.3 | 17.1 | 16.3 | 16.6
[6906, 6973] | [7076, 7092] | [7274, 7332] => 0.6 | 17.1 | 16.4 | 16.8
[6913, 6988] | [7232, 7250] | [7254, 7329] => 0.4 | 17.1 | 16.4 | 16.5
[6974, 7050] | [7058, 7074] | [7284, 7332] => 0.5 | 17.1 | 16.4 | 17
